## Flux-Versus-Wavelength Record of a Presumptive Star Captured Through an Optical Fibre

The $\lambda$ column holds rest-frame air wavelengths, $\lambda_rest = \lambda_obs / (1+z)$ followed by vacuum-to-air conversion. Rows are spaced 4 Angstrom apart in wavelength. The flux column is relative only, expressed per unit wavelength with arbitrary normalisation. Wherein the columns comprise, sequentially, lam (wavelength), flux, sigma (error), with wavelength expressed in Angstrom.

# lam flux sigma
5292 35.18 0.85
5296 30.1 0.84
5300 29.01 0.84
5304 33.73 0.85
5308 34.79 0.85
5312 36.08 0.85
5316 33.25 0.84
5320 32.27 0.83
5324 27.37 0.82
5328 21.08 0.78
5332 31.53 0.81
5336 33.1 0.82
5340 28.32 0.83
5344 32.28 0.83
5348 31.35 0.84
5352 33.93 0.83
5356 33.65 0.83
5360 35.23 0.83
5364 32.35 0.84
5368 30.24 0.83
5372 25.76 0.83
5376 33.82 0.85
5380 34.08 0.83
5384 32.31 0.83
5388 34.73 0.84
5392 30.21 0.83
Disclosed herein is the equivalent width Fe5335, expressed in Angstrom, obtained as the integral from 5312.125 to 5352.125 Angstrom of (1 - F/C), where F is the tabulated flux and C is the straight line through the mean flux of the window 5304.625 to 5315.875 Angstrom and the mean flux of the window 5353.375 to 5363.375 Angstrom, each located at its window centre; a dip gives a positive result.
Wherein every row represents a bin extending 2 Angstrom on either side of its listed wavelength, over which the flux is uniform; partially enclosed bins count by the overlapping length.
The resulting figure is 4.61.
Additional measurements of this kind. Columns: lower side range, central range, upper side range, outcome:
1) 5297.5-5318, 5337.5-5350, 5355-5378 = 0.62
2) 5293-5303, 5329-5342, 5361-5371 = 0.27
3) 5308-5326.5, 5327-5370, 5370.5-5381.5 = 0.43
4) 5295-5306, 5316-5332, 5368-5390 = 1.55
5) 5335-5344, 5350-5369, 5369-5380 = -1.57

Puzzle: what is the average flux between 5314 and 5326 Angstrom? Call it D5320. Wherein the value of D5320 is 31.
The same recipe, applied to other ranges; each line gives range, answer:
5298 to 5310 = 32.5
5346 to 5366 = 33.3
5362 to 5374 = 29.5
